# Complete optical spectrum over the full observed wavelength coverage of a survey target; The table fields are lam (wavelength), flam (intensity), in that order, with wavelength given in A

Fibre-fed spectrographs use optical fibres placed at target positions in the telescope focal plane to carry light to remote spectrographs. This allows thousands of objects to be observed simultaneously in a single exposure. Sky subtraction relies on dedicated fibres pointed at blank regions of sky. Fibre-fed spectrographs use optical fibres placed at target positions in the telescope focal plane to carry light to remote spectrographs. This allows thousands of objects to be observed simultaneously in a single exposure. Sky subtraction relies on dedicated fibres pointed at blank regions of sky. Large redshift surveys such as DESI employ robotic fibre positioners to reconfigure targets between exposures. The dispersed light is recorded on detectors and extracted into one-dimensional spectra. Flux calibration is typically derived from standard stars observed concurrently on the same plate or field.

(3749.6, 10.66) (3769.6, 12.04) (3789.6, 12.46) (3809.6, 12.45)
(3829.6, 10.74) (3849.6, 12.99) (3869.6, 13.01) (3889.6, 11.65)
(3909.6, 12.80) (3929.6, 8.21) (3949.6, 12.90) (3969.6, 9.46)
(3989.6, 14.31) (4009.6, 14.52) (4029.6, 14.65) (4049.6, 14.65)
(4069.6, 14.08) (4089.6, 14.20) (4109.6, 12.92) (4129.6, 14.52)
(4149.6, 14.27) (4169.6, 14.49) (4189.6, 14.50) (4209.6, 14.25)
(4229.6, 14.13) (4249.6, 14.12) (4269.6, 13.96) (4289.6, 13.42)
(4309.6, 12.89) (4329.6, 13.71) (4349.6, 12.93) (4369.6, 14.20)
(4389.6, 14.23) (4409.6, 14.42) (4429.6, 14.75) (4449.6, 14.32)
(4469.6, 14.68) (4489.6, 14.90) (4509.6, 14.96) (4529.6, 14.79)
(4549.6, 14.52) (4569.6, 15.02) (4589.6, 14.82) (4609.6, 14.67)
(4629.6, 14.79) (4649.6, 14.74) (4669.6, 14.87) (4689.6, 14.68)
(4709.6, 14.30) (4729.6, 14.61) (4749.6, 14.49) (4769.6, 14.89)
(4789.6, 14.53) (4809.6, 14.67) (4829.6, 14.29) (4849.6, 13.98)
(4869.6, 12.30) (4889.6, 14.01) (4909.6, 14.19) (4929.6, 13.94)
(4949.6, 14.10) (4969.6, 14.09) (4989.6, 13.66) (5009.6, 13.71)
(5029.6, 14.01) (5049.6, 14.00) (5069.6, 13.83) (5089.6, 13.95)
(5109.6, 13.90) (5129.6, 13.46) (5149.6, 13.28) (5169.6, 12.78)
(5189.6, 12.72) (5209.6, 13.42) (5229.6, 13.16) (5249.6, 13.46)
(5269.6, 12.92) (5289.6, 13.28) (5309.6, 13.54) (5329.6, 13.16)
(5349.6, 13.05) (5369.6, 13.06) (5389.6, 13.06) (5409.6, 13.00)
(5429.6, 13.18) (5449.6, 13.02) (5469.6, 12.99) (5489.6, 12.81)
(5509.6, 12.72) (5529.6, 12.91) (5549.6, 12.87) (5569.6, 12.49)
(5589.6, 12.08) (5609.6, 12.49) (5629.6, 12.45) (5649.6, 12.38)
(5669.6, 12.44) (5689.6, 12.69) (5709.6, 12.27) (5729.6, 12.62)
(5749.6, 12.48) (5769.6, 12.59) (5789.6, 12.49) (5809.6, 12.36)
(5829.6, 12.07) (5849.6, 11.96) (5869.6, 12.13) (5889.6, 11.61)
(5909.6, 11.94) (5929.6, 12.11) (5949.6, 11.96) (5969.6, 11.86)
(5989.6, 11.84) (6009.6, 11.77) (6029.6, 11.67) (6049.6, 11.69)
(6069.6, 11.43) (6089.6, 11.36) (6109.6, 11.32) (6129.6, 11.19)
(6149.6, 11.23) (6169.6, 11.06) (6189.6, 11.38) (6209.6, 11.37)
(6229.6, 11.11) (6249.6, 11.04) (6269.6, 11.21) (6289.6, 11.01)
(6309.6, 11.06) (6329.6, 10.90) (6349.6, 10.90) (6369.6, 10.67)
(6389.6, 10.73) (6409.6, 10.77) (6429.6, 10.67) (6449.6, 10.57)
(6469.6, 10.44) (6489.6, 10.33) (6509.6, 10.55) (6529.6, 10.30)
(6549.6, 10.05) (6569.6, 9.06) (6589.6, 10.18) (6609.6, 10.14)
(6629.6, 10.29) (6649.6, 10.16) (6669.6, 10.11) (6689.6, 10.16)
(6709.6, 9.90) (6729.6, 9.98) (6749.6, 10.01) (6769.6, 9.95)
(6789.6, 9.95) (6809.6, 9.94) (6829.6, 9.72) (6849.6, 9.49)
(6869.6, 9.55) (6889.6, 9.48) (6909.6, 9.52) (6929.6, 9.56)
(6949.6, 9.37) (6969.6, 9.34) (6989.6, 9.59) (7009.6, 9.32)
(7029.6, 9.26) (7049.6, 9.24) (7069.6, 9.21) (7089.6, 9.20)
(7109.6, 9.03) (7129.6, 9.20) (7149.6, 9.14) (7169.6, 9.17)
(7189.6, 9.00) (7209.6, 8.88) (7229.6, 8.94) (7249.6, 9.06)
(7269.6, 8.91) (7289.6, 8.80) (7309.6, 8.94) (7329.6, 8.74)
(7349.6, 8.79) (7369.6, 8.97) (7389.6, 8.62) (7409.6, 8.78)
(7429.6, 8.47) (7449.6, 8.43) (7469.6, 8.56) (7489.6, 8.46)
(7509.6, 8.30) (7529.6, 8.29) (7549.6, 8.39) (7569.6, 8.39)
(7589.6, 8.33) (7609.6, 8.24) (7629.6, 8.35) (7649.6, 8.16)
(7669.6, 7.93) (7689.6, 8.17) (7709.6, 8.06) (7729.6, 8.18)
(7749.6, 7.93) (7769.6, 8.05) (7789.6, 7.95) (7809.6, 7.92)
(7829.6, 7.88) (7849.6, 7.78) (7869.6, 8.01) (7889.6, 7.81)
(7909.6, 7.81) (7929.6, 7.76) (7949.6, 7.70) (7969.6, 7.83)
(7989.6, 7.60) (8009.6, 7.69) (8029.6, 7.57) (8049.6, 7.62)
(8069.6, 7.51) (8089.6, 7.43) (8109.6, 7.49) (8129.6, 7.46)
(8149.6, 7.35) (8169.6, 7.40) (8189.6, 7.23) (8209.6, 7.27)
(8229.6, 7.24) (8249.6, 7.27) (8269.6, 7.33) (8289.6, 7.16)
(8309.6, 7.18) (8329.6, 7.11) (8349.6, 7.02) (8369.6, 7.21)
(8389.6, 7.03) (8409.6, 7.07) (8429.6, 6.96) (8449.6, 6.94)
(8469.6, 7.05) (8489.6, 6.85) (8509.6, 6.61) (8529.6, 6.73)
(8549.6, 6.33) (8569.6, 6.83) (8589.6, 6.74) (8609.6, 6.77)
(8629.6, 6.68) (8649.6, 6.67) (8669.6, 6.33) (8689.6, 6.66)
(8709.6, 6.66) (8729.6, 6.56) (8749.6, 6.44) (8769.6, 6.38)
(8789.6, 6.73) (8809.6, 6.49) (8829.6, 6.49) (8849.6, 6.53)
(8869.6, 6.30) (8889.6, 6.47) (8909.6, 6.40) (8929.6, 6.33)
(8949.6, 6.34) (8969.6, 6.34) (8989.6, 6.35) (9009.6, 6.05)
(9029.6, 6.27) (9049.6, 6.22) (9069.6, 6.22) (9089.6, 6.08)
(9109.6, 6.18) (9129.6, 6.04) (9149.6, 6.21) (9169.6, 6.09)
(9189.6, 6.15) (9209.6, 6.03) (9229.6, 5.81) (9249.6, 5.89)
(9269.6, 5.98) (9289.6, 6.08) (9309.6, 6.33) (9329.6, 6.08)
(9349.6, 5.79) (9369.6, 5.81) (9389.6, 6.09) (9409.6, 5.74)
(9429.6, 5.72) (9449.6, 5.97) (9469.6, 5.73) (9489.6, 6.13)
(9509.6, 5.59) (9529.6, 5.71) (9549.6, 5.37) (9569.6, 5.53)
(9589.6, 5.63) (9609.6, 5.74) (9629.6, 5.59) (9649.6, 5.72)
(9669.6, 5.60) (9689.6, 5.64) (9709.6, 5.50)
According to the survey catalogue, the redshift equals 0.00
